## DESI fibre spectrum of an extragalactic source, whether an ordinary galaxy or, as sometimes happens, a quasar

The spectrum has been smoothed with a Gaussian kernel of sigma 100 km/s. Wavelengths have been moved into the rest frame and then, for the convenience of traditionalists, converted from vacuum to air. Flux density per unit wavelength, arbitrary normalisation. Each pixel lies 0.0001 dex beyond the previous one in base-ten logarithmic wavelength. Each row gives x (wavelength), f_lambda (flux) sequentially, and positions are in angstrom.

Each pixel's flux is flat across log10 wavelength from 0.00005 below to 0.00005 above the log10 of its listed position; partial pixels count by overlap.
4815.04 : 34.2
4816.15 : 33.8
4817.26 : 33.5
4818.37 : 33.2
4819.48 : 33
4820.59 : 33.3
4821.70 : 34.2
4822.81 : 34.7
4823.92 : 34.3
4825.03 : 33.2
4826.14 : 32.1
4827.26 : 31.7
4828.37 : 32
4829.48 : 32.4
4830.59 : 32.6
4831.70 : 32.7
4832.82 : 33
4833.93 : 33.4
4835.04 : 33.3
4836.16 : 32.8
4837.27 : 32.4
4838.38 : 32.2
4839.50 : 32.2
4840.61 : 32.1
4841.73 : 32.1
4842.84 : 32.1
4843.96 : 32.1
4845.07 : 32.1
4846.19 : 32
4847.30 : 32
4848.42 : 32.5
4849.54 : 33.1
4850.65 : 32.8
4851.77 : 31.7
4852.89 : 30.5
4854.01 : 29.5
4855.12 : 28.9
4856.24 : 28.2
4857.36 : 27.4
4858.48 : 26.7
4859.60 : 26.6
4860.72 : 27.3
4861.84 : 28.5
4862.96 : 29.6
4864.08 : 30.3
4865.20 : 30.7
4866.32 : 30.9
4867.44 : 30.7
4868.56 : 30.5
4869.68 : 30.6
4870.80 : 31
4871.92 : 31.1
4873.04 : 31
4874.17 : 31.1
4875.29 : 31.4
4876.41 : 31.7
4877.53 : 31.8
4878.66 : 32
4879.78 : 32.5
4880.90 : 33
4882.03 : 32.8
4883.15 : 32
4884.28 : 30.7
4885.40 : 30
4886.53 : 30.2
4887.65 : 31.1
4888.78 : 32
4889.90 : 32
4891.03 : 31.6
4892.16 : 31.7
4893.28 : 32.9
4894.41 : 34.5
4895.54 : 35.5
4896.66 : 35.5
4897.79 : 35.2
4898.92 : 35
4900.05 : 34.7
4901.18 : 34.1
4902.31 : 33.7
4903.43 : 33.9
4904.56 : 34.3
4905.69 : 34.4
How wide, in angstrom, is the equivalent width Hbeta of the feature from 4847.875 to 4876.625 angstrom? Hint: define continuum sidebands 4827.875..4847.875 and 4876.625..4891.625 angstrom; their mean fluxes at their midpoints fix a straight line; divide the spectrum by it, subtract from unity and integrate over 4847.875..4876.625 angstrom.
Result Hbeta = 1.68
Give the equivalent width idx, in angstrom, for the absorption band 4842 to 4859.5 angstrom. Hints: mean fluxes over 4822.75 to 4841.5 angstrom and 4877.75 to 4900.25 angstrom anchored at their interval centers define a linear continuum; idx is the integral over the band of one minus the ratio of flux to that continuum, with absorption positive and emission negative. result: 1.1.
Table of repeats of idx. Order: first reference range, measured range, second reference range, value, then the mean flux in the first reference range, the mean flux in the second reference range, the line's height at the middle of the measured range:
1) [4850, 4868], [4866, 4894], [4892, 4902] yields 0.6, 29.4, 34.4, 32.2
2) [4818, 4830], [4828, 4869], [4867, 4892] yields 1.6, 33.1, 31.4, 32.3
